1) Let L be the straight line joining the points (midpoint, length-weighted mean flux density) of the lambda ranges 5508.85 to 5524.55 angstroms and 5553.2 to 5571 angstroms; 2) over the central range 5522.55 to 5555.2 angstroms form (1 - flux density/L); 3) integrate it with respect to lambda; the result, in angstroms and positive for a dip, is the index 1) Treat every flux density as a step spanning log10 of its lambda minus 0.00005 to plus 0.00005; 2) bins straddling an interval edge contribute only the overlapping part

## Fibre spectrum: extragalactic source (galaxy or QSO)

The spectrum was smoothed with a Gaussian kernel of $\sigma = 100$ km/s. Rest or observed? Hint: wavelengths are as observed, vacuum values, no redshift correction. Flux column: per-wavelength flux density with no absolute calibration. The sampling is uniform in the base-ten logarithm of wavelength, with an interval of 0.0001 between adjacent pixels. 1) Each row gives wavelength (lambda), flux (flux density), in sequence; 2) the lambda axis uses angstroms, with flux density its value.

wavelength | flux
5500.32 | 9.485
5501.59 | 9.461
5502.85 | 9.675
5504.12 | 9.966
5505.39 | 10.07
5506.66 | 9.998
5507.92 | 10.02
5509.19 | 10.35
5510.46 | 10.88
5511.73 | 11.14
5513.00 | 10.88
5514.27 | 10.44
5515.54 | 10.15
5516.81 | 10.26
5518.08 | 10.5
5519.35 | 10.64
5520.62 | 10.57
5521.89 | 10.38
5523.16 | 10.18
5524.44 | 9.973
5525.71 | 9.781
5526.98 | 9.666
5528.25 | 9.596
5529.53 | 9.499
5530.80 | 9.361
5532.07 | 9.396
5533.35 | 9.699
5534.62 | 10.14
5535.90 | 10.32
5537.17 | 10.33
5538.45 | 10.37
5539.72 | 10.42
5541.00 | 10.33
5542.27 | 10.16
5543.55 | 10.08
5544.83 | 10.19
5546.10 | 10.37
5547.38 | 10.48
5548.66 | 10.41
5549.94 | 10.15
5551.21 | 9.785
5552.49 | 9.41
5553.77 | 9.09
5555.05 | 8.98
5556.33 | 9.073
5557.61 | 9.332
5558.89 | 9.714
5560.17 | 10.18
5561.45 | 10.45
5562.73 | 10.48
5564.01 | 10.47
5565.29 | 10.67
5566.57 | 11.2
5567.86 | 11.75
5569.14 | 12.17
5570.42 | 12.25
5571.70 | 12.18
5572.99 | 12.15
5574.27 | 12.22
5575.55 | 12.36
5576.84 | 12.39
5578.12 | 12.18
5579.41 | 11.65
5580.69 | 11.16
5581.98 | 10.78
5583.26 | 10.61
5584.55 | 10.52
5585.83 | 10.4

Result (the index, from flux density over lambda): 1.6 angstroms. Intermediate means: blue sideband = 10.5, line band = 9.94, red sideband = 10.4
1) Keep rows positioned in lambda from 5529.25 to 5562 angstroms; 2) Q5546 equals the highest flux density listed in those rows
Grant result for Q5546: 10.48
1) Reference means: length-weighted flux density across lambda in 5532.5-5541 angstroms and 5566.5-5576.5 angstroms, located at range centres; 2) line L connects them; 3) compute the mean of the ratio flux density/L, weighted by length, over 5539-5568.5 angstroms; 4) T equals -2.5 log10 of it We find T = 0.10 mag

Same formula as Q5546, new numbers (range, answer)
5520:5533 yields 10.57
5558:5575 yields 12.25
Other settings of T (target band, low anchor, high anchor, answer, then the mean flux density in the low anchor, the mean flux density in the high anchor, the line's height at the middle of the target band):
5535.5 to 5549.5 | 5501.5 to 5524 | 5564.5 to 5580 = 0.08 mag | 10.3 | 11.9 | 11.1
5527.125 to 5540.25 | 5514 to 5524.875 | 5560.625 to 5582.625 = 0.08 mag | 10.3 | 11.5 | 10.7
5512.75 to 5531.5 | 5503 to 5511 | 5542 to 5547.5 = 0.01 mag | 10.2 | 10.2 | 10.2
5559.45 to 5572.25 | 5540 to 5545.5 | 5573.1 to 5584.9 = -0.01 mag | 10.2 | 11.6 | 11.1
